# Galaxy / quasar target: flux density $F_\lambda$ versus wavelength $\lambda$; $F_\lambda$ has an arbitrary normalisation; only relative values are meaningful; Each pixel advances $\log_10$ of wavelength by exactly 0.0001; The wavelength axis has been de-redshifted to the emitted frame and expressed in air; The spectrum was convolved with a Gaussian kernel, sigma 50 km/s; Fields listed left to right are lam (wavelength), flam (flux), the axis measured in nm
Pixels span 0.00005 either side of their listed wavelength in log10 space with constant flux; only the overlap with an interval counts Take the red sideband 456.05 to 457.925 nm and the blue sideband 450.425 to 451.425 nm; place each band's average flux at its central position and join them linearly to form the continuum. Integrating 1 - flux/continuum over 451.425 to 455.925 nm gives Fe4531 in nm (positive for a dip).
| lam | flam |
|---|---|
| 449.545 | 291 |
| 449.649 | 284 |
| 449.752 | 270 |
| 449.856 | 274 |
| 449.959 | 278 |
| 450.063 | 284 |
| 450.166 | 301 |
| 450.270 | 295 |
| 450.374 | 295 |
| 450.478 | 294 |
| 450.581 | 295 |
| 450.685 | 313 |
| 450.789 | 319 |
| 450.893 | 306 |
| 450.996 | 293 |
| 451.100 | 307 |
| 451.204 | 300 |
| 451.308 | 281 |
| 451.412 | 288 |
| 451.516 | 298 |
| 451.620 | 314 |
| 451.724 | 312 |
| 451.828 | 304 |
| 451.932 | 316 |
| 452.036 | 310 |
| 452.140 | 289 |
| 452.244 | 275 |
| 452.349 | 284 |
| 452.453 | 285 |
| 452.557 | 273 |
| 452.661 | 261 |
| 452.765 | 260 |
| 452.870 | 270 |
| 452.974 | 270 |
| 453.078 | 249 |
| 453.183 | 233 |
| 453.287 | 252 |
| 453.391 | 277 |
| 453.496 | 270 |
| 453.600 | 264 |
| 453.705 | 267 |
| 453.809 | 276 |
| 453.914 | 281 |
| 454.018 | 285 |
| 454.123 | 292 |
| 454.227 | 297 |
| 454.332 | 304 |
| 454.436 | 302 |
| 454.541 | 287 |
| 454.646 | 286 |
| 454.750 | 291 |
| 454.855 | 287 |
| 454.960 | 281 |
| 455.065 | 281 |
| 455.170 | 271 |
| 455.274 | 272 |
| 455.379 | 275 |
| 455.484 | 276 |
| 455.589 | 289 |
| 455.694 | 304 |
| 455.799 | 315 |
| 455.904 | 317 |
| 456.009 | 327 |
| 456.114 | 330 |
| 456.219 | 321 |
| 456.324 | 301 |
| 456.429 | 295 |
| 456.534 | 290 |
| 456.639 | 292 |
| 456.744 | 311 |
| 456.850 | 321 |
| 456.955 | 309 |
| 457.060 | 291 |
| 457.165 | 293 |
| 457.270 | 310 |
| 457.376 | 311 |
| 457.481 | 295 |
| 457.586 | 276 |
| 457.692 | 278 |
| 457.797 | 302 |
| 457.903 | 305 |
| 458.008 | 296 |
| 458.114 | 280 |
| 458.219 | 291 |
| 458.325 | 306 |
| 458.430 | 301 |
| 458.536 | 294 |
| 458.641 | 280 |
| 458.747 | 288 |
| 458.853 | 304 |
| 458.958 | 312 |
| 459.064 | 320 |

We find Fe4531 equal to 0.26 nm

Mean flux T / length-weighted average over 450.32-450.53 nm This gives 295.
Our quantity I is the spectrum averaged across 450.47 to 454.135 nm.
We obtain 285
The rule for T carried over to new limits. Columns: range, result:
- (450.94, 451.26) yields 300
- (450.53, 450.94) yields 308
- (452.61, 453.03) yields 265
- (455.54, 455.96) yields 306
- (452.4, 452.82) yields 270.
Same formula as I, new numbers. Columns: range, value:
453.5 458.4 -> 294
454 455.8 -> 288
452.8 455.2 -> 277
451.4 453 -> 288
